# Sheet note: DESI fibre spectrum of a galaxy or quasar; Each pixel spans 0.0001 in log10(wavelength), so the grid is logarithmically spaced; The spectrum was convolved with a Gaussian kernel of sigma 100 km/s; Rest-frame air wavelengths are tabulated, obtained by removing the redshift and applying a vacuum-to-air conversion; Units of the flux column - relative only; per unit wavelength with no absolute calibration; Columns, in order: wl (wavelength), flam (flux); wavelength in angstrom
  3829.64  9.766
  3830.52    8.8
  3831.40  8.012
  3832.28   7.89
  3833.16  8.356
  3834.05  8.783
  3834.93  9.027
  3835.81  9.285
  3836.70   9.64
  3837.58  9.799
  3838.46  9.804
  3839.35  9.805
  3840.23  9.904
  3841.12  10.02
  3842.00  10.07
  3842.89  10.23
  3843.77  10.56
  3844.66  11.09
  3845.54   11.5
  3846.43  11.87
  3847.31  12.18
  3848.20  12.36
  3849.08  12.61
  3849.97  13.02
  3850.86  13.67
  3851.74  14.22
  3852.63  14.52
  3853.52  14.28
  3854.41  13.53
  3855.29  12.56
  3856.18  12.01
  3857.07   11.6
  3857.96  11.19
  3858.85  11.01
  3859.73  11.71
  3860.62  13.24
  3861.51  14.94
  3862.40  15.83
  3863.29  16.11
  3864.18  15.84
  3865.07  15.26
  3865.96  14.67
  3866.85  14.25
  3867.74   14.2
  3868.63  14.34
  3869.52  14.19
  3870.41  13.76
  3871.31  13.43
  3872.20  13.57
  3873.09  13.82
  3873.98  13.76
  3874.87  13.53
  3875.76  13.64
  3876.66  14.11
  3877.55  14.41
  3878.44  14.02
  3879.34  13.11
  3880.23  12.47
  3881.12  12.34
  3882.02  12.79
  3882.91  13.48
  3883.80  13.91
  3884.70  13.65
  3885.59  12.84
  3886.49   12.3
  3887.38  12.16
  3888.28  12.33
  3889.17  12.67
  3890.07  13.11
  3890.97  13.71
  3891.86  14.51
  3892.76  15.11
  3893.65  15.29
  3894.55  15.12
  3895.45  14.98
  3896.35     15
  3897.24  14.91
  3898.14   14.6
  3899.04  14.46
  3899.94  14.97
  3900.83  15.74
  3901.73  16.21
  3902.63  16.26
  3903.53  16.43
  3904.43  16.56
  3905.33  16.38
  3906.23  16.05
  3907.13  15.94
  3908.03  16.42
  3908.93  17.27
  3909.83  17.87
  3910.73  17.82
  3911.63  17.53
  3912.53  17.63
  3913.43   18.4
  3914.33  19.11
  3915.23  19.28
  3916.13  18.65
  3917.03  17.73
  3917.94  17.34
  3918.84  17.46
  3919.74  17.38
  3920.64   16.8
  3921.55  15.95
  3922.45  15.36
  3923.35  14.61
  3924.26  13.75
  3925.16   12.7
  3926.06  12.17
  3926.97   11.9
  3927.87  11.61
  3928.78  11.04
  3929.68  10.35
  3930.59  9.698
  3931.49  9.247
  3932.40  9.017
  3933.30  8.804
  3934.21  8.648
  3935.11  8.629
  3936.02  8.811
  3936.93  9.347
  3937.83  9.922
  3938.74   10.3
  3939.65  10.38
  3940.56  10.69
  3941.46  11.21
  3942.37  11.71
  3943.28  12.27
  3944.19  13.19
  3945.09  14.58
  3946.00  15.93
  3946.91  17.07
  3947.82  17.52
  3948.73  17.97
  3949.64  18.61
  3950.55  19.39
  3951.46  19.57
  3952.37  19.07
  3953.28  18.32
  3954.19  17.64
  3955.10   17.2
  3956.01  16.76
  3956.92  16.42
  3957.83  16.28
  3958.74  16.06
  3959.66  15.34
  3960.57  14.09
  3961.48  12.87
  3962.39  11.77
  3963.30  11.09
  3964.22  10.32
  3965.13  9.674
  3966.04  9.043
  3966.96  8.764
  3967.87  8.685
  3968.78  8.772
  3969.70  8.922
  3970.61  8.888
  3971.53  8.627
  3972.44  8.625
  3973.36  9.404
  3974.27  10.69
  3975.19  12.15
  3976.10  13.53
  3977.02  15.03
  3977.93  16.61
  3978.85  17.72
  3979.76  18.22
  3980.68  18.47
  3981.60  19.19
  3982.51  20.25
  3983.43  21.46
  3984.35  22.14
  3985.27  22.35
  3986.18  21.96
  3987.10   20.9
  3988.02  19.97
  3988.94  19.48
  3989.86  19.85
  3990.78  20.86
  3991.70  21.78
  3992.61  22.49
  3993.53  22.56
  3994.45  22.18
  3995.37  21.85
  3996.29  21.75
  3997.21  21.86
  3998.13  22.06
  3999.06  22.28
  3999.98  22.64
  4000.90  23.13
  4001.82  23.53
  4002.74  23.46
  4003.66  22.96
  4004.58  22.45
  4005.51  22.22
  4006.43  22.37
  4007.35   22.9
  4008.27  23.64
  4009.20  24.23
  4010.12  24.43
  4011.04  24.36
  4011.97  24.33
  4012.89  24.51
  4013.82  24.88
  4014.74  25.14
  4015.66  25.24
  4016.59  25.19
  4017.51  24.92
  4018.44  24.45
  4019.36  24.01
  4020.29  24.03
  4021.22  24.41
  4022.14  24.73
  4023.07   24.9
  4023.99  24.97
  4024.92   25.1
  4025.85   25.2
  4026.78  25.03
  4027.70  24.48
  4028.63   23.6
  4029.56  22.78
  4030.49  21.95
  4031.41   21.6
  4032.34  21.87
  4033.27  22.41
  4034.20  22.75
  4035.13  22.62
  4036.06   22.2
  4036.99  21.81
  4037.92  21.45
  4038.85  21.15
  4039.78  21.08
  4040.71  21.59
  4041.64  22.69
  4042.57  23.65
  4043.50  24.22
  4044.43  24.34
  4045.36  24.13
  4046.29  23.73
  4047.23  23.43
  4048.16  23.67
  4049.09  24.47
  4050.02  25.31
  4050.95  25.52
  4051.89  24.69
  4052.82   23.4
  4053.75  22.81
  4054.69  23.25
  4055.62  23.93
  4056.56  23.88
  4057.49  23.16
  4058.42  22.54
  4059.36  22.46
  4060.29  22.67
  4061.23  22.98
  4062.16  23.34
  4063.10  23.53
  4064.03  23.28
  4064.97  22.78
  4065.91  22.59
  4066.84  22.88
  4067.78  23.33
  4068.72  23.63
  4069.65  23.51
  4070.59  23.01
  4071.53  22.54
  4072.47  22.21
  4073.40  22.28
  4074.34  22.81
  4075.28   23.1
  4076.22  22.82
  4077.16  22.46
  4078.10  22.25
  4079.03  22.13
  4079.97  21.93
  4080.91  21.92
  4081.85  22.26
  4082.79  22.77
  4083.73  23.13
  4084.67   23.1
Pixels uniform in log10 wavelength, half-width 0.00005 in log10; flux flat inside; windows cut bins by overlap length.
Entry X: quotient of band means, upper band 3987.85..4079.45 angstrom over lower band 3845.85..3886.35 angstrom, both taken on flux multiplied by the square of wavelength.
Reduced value 1.87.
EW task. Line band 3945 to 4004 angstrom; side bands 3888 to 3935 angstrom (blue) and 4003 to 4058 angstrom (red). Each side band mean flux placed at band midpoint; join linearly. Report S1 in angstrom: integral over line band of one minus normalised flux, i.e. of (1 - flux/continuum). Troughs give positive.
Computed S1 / 7.6 angstrom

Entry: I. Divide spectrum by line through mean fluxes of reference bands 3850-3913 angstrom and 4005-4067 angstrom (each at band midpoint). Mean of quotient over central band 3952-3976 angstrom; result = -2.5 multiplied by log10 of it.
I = 0.46 mag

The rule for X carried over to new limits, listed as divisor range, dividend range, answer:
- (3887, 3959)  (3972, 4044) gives 1.54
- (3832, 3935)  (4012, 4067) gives 1.88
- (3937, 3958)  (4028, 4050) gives 1.57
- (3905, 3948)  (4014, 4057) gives 1.79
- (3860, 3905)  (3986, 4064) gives 1.75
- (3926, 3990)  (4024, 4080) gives 1.73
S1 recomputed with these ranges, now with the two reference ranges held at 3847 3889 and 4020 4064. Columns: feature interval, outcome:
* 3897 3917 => -1.4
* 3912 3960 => 8.0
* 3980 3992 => -0.2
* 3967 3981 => 5.3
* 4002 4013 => -1.0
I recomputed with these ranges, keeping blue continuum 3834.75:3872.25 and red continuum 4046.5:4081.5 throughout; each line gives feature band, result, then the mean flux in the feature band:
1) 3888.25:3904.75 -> -0.015 mag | 14.9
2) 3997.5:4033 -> -0.151 mag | 23.8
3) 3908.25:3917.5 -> -0.167 mag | 18.1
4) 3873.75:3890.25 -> 0.060 mag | 13.2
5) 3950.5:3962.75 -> 0.080 mag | 16.4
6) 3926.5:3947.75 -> 0.440 mag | 11.2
